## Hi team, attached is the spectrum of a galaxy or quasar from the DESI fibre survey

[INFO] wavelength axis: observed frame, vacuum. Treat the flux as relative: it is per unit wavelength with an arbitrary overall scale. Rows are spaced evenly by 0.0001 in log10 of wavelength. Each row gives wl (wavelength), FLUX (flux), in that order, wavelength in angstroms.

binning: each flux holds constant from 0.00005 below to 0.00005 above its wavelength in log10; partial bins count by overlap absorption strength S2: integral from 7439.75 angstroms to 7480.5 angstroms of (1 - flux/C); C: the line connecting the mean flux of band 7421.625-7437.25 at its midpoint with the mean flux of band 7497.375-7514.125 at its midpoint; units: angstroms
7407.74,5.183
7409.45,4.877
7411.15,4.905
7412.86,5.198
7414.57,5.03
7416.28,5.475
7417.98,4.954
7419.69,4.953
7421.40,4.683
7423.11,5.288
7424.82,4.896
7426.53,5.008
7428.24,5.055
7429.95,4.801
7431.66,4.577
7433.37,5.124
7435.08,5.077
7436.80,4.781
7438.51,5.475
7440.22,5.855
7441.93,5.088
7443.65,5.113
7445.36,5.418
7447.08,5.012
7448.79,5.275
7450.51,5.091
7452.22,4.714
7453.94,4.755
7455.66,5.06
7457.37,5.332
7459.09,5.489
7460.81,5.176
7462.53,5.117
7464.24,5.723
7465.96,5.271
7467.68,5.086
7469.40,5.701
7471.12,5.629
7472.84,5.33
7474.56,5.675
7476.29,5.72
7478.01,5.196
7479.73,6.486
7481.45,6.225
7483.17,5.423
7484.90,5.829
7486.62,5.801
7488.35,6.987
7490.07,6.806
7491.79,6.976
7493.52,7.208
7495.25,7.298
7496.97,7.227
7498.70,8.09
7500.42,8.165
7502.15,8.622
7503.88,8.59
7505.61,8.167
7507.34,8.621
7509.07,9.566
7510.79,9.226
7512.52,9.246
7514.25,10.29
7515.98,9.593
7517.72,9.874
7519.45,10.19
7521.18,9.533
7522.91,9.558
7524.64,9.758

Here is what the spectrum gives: 6.94 angstroms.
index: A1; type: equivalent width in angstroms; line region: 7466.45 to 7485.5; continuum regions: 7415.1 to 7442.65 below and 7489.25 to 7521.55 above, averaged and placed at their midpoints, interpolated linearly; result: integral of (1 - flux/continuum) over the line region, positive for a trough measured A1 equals 4.15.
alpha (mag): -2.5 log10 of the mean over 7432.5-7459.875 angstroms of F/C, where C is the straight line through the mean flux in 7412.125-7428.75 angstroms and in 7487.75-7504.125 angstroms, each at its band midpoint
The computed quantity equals 0.14 mag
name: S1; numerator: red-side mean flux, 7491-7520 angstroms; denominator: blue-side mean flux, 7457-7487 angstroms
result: 1.55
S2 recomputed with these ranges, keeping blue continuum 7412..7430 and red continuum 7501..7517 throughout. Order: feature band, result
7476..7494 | 4.0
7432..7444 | 1.3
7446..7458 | 2.6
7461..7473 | 2.9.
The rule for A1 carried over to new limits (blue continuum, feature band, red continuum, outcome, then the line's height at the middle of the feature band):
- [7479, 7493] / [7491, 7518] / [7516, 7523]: -0.9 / 8.24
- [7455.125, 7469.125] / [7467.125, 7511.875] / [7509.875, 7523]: 3.7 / 7.52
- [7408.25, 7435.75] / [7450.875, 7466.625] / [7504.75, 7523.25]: 3.7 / 6.77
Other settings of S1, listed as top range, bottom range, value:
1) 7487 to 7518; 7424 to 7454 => 1.64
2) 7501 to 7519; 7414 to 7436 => 1.84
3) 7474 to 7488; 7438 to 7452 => 1.11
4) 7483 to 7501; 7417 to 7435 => 1.40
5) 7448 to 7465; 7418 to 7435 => 1.05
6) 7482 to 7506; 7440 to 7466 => 1.38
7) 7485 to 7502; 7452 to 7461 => 1.41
